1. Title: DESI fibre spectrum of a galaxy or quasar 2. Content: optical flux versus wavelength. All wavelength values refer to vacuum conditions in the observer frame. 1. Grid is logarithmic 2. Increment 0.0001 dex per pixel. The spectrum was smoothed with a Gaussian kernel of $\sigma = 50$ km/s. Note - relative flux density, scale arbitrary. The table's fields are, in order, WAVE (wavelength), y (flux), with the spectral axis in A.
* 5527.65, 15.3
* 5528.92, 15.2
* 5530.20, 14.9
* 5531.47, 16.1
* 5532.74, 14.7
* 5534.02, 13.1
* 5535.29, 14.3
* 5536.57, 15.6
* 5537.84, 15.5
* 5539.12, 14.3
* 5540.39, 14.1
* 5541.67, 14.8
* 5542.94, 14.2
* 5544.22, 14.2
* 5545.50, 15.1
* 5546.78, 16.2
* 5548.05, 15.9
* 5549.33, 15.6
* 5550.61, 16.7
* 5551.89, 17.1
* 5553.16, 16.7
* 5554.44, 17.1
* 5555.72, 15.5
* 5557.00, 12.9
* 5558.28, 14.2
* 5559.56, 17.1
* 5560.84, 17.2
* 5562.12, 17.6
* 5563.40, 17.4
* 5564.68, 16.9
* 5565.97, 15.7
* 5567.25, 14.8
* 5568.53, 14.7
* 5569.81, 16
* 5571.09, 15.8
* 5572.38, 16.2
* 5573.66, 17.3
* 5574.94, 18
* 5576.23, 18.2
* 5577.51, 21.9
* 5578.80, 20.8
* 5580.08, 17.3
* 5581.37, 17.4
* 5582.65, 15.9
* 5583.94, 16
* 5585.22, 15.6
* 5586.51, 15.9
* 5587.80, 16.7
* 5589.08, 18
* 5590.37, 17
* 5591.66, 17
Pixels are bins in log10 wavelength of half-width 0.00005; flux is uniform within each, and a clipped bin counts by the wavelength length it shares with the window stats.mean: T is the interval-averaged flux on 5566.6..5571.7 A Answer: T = 15.3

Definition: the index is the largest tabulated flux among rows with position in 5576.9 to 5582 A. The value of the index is 21.9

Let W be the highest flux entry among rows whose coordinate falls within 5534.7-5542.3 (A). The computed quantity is 15.6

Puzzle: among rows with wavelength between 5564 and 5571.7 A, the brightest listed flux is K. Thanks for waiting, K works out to 16.9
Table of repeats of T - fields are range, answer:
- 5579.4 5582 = 17.4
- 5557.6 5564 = 16.7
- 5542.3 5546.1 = 14.5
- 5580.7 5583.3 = 16.6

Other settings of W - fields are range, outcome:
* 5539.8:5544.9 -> 14.8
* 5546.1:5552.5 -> 17.1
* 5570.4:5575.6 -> 18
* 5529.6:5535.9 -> 16.1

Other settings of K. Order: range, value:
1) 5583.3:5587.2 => 16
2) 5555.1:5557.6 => 15.5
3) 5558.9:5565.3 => 17.6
